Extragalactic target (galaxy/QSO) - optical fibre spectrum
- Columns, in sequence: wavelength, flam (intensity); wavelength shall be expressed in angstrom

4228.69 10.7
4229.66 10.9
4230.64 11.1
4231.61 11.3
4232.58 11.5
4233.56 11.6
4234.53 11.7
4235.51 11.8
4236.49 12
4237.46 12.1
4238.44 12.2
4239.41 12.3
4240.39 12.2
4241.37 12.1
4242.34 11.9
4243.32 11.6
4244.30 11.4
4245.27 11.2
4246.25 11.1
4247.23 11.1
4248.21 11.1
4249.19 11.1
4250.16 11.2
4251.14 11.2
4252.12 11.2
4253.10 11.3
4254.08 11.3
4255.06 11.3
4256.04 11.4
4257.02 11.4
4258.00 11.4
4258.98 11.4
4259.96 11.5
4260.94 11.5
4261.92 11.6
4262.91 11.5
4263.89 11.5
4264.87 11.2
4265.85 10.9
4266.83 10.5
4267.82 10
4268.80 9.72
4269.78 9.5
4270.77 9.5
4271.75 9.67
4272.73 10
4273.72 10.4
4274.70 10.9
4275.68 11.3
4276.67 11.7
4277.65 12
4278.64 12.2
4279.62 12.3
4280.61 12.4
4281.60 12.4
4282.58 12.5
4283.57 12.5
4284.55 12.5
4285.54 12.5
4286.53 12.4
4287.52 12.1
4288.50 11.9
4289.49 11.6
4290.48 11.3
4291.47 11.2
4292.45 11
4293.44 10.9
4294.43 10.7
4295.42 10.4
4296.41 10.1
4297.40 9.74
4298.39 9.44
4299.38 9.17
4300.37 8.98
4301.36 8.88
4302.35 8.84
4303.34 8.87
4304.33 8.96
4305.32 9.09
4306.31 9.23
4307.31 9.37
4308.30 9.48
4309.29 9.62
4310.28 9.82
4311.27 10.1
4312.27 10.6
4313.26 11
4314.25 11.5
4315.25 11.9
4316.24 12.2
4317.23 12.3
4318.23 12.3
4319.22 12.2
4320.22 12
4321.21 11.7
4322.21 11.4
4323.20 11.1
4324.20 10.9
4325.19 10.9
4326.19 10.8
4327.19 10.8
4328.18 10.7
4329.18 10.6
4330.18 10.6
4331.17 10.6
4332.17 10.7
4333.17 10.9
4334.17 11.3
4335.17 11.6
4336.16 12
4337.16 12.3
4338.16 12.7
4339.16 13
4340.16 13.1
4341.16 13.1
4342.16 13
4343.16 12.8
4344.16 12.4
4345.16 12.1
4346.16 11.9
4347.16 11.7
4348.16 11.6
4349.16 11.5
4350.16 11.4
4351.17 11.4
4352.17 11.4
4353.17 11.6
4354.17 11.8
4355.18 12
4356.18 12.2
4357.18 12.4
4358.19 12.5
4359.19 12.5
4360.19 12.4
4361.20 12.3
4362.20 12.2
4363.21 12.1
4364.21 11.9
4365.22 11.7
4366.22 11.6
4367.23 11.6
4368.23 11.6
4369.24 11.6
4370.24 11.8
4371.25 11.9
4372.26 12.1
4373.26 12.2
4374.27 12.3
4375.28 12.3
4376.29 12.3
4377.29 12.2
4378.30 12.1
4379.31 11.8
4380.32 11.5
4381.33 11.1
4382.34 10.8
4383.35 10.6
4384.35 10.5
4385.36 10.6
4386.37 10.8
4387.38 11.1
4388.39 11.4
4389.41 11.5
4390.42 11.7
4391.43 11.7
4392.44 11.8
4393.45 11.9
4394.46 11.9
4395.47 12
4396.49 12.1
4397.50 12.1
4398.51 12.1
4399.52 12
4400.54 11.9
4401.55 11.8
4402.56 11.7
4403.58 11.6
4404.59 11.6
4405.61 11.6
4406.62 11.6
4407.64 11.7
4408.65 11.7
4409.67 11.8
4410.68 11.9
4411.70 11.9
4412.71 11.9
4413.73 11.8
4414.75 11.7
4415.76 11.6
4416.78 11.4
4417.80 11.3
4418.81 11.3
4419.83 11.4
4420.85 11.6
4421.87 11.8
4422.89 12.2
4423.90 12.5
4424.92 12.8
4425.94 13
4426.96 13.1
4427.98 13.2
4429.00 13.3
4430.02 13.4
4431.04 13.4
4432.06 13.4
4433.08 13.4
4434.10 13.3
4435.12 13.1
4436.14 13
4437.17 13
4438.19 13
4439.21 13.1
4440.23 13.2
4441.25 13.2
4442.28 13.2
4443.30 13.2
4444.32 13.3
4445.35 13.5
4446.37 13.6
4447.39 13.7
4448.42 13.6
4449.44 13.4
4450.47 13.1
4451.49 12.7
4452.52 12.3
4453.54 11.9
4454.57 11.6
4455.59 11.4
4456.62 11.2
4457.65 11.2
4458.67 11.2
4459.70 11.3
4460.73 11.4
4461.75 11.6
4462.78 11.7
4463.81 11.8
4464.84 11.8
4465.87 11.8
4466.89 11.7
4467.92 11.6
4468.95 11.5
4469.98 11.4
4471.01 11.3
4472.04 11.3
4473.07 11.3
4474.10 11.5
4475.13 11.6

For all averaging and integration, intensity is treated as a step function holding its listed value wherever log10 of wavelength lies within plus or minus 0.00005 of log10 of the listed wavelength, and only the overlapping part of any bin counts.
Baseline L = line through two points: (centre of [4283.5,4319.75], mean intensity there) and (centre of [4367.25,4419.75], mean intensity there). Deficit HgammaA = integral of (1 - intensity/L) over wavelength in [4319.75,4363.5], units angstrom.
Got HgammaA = -2.67 angstrom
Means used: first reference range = 10.6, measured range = 11.8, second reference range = 11.7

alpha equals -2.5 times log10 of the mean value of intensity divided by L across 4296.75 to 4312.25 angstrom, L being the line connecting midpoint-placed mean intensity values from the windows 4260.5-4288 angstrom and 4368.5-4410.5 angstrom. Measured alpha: 0.22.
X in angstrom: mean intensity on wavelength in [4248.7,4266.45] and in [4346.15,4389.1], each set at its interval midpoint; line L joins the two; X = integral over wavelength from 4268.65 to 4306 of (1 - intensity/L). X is 2.14 angstrom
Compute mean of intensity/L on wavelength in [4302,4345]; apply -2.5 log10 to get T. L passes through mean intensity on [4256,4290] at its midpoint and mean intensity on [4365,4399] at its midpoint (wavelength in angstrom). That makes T 0.03 mag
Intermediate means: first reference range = 11.4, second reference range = 11.7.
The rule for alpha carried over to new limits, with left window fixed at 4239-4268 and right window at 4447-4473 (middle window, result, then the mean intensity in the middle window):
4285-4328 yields 0.079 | 10.7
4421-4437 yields -0.102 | 13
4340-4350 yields -0.062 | 12.3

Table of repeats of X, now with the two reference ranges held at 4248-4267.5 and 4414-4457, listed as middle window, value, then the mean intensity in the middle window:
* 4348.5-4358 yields 0.20 angstrom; 11.8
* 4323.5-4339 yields 0.85 angstrom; 11.2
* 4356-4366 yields -0.10 angstrom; 12.2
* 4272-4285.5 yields -0.39 angstrom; 11.8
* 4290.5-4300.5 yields 1.13 angstrom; 10.3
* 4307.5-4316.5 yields 0.84 angstrom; 10.6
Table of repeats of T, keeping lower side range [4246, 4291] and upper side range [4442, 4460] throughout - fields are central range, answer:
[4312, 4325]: 0.002 mag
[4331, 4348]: -0.027 mag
